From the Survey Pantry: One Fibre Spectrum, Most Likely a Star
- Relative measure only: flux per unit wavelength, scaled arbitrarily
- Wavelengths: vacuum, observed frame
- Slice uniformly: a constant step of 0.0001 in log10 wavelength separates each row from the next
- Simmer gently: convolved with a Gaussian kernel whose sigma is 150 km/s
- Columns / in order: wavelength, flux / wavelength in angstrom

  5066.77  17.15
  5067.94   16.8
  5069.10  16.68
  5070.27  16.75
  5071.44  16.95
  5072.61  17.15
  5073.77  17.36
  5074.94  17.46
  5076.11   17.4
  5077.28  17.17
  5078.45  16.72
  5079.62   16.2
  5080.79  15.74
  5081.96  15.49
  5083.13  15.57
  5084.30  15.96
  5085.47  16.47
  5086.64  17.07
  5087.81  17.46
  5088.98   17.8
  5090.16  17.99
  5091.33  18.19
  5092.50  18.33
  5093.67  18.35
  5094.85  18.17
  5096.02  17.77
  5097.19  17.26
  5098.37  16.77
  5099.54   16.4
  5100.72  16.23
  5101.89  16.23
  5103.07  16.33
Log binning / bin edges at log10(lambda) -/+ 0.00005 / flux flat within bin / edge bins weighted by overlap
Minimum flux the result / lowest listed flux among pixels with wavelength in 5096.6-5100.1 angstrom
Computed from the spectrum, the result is 16.4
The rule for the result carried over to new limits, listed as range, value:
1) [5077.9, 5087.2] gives 15.49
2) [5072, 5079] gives 16.72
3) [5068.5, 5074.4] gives 16.68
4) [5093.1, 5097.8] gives 17.26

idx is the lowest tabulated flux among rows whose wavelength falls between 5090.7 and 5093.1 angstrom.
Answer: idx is 18.19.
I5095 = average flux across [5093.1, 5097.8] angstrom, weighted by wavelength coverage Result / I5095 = 17.9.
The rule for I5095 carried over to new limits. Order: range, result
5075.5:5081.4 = 16.6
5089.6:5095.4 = 18.2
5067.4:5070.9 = 16.8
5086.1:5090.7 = 17.6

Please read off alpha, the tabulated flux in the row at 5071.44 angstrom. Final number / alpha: 16.95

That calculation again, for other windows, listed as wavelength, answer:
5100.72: 16.23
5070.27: 16.75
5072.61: 17.15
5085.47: 16.47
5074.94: 17.46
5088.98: 17.8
